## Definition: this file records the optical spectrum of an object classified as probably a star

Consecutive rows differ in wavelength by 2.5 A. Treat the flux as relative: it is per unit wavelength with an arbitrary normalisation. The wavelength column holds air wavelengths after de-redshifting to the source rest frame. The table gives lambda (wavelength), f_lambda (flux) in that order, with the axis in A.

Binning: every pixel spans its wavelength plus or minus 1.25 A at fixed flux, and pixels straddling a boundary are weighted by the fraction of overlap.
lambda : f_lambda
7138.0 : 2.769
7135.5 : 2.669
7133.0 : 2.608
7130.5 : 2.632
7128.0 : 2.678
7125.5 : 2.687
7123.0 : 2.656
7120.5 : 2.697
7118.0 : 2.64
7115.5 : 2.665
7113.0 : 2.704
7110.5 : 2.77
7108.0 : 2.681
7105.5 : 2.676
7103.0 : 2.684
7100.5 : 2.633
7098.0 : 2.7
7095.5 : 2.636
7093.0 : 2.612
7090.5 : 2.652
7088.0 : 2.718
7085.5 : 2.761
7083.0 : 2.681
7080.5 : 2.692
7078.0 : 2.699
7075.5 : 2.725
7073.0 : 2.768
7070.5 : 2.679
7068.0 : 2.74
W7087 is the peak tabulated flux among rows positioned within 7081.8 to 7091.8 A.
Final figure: 2.761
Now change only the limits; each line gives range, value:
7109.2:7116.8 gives 2.77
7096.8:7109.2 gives 2.7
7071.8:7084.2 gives 2.768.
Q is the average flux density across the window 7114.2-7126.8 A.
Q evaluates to 2.67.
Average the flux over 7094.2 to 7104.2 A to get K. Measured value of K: 2.66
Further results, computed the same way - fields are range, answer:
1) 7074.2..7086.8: 2.71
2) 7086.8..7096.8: 2.65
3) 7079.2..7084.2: 2.69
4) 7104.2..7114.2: 2.71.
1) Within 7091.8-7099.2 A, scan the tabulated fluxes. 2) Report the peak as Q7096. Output 2.7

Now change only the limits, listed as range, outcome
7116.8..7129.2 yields 2.697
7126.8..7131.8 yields 2.678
